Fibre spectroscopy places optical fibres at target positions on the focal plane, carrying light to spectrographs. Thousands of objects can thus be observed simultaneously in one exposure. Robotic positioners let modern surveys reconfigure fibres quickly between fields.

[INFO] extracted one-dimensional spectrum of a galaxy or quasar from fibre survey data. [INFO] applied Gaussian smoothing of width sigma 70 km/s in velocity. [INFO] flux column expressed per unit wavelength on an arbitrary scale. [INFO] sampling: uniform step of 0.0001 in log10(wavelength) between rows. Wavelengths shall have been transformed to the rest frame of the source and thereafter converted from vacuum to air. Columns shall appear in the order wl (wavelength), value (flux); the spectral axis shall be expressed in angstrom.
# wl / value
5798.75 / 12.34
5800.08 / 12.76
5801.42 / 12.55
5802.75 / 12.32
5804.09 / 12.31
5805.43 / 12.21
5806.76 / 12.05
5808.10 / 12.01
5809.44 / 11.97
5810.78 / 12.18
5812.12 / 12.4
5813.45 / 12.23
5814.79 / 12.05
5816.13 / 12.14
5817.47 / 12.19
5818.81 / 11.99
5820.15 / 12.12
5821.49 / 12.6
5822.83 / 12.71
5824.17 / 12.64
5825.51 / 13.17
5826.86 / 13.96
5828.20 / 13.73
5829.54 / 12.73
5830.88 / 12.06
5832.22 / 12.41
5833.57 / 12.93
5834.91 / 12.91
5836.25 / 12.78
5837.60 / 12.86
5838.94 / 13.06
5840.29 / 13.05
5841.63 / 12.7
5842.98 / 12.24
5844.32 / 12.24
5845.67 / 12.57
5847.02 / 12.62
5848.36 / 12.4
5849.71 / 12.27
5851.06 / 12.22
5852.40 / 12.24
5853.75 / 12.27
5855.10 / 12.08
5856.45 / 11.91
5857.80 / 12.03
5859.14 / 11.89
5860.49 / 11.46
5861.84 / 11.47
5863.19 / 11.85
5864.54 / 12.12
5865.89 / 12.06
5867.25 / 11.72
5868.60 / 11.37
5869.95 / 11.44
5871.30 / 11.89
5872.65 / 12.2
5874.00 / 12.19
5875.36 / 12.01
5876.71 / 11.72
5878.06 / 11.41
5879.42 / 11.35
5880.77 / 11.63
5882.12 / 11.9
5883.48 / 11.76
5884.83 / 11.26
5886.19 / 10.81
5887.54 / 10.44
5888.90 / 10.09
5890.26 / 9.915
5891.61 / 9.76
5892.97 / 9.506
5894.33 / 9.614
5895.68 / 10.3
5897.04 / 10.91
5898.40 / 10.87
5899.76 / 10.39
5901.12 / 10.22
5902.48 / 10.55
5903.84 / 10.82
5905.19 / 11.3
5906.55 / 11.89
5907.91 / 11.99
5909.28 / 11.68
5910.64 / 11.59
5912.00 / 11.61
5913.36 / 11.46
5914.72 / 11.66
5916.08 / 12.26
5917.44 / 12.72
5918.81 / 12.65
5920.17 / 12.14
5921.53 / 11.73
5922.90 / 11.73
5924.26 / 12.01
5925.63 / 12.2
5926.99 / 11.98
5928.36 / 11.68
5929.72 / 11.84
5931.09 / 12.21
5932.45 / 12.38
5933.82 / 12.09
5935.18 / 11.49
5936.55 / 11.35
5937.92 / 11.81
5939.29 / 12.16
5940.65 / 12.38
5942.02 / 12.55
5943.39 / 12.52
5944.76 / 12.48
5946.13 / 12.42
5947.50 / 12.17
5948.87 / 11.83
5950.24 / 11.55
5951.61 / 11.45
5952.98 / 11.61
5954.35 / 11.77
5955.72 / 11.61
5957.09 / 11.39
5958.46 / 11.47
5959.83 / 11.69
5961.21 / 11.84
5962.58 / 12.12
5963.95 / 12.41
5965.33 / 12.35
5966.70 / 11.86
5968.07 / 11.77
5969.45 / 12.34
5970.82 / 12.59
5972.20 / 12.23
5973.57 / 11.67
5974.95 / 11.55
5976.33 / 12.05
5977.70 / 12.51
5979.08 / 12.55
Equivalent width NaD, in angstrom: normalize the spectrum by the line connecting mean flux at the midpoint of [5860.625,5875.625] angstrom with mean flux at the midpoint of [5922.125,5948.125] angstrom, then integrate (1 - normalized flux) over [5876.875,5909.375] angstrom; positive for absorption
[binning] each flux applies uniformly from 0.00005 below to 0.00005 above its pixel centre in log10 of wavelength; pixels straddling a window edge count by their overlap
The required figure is 2.9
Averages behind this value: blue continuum 11.8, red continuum 12.1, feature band 10.8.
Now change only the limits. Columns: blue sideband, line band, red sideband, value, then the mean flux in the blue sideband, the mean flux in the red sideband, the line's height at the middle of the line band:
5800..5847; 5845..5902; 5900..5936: 3.28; 12.5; 11.7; 12.1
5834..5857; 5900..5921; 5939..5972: 1.04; 12.5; 12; 12.2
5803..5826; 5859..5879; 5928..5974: 0.63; 12.3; 12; 12.2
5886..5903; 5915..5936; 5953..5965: -2.06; 10.2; 11.8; 11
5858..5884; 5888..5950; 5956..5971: 1.77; 11.8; 12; 11.9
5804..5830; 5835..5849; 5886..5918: -0.75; 12.5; 10.9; 12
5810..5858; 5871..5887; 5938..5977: 0.87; 12.5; 12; 12.3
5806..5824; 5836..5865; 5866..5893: -1.44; 12.2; 11.3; 11.7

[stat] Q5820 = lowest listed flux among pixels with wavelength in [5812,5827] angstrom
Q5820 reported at 11.99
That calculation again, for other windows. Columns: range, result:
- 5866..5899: 9.506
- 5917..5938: 11.35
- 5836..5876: 11.37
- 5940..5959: 11.39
